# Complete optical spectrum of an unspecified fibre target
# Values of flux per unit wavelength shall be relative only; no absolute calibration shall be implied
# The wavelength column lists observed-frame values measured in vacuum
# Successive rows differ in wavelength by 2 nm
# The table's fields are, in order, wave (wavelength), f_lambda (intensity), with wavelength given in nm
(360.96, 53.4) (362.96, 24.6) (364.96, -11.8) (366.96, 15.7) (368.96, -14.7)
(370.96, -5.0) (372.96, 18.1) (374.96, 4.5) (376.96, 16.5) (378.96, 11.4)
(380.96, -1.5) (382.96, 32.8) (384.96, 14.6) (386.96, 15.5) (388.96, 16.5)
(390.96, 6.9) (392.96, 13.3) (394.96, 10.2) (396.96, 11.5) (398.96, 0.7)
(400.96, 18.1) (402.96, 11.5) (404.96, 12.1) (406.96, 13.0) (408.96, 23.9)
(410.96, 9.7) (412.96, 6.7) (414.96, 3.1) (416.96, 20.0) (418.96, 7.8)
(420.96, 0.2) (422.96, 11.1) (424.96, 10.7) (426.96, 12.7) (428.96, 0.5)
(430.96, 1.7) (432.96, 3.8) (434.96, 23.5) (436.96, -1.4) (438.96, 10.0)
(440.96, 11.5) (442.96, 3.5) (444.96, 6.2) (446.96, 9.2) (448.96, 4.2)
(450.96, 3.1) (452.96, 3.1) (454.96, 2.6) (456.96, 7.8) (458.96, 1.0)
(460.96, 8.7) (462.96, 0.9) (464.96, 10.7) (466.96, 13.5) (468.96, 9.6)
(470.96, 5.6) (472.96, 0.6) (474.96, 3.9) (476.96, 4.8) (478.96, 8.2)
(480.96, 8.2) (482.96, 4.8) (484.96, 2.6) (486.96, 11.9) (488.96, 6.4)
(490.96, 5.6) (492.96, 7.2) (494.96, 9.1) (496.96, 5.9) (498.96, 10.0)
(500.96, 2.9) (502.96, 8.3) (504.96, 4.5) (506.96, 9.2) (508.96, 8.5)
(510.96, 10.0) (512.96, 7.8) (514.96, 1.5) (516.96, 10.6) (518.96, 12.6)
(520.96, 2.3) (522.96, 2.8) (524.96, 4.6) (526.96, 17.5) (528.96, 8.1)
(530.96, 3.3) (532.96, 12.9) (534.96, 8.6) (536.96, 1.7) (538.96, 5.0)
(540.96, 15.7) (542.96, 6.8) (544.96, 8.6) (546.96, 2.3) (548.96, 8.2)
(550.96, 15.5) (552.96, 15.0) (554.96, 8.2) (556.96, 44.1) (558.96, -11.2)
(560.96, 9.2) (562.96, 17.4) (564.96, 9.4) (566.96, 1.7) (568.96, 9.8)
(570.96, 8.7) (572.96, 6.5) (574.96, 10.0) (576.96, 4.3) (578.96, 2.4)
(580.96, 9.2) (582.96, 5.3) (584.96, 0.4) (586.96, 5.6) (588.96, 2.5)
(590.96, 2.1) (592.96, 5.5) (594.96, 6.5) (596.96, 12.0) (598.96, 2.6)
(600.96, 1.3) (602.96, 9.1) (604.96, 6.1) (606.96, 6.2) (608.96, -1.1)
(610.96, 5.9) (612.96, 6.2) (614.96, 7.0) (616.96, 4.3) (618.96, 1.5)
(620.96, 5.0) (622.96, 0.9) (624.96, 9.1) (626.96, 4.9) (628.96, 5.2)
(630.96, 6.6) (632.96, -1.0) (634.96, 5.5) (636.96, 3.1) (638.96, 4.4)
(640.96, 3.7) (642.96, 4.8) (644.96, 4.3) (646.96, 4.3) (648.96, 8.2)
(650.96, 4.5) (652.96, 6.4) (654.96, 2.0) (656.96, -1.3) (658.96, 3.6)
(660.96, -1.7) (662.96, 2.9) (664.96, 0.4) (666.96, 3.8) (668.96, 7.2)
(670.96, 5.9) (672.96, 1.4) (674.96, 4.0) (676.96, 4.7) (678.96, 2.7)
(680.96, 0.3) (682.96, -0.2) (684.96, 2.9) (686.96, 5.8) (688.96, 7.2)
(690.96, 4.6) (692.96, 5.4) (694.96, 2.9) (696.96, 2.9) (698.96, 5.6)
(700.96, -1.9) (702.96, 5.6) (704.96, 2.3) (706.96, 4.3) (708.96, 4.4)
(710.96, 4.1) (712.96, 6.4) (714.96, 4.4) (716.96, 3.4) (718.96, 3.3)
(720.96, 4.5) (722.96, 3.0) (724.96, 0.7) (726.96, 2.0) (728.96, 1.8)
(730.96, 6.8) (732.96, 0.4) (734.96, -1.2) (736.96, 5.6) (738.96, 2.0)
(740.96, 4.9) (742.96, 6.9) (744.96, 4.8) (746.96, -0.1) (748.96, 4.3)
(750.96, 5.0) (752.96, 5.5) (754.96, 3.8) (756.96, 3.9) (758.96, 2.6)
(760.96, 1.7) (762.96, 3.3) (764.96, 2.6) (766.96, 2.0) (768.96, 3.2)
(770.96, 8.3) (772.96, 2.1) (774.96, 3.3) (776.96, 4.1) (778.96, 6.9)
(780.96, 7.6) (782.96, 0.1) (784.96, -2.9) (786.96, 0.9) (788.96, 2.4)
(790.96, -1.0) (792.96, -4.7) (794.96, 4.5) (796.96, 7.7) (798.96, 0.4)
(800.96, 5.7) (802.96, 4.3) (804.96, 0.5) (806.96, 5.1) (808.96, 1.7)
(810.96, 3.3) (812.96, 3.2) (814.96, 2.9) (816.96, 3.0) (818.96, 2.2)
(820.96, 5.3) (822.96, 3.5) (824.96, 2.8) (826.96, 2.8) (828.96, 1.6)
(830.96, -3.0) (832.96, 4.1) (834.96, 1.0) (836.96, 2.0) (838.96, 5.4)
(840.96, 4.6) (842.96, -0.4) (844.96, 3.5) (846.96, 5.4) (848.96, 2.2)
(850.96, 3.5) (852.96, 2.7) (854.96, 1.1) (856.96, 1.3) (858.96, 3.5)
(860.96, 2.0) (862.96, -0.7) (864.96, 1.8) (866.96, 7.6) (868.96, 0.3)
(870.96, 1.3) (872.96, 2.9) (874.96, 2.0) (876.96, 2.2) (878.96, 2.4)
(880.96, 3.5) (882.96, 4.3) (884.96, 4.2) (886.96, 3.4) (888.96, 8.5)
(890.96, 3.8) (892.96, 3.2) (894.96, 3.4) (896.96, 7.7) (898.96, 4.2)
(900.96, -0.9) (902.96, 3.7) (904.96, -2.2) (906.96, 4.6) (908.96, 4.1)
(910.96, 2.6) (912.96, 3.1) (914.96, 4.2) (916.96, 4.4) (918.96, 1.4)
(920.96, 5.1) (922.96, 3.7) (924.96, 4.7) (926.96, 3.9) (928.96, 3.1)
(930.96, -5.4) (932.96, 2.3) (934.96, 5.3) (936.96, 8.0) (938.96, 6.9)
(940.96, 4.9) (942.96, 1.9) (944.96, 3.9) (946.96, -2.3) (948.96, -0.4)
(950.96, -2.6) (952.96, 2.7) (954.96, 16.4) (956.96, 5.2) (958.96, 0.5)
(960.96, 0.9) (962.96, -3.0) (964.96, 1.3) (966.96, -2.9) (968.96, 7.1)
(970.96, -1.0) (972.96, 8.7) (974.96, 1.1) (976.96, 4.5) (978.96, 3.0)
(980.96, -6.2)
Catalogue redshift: 1.558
